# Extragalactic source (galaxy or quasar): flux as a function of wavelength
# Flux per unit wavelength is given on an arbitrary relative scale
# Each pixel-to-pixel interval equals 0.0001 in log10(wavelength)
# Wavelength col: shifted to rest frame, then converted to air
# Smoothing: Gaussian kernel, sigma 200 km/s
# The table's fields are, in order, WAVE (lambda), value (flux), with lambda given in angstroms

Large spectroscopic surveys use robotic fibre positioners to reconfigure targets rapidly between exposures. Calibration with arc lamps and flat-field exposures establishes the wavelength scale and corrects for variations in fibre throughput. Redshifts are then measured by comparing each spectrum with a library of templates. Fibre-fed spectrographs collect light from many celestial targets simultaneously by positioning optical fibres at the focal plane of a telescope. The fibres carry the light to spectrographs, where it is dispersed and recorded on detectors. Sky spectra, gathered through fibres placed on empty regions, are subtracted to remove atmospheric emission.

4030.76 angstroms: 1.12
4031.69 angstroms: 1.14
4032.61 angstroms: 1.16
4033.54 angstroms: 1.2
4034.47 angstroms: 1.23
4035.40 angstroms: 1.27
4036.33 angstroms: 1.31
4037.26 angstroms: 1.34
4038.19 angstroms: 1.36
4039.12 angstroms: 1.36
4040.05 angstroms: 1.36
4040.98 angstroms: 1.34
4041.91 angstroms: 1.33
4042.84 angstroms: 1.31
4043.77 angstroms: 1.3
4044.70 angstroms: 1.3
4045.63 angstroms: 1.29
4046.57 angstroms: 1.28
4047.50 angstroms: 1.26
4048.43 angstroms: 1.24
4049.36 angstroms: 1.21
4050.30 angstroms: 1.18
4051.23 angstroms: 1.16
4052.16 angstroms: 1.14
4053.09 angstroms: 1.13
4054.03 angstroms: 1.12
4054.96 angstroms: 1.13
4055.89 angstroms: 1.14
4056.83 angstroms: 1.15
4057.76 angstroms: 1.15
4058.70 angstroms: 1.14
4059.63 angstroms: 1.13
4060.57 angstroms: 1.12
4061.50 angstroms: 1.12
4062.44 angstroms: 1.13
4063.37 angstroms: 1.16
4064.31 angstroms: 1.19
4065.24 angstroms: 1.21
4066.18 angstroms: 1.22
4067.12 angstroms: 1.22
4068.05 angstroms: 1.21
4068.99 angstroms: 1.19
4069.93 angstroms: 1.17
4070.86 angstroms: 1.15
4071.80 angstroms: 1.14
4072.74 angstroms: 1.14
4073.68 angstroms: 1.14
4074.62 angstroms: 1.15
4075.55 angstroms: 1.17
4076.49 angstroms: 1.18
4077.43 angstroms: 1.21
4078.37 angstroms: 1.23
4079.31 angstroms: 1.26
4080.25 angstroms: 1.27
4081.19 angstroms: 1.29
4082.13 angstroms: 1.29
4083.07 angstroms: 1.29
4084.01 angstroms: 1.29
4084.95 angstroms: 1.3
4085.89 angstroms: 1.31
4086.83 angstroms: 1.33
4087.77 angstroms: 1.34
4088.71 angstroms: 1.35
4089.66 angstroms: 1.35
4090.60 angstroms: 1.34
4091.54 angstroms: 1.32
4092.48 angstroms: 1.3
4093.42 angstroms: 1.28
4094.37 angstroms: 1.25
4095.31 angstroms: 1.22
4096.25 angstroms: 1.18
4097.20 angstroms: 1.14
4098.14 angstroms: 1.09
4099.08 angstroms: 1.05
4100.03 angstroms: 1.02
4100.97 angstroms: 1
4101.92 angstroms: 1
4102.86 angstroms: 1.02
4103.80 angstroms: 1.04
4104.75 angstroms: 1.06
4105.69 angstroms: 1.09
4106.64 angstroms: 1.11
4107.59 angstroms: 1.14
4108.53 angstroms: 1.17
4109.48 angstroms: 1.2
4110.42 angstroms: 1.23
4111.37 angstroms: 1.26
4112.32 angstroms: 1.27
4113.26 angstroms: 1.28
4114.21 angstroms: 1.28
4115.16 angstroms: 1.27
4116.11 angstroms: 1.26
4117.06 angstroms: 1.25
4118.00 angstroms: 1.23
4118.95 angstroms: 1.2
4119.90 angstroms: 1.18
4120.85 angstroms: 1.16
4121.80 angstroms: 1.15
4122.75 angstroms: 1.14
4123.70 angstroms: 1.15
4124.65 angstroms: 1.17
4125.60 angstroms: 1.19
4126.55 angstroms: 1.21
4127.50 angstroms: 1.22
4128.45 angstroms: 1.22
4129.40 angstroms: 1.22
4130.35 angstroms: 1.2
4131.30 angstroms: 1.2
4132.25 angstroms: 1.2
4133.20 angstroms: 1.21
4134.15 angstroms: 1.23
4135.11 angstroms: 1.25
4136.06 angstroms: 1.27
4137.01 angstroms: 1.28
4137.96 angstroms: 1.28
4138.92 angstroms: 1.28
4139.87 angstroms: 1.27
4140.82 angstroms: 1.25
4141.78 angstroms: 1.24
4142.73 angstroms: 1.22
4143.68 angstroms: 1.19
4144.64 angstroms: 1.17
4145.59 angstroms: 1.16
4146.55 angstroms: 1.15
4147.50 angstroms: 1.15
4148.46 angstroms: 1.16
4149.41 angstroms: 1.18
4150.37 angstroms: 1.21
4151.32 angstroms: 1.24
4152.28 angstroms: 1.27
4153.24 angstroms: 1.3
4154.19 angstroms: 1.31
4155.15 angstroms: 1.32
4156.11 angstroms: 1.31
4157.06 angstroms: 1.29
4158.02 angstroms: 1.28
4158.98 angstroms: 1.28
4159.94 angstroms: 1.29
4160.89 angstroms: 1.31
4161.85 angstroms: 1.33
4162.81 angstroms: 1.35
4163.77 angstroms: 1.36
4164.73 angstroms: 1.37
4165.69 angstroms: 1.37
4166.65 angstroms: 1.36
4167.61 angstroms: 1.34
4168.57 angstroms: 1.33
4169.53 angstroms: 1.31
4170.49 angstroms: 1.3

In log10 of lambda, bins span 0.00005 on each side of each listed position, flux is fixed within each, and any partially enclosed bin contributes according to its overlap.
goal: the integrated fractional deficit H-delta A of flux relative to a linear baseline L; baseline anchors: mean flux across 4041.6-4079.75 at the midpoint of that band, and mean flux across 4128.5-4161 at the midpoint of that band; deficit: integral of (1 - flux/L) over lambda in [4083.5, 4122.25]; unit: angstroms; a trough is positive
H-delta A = 0.4 angstroms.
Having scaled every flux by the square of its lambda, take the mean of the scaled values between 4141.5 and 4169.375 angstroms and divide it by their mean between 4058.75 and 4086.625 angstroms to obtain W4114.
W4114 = 1.1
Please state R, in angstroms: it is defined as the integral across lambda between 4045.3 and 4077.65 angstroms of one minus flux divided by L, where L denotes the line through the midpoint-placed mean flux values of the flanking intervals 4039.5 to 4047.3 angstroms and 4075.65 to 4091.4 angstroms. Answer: 3.2 angstroms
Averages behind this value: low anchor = 1.31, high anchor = 1.29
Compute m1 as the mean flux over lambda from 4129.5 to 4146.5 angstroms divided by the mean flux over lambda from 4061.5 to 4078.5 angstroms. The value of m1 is 1.0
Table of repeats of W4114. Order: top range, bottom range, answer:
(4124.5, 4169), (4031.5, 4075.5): 1.09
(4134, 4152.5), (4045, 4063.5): 1.09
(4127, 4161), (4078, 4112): 1.05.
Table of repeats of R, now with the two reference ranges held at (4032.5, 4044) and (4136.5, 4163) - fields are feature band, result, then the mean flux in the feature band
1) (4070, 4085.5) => 0.79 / 1.22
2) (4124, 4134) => 0.45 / 1.2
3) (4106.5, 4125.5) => 0.91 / 1.21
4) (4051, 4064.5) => 1.60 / 1.14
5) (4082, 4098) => -0.05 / 1.28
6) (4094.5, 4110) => 2.11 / 1.1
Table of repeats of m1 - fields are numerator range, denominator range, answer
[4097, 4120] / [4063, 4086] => 0.95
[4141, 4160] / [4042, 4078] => 1.04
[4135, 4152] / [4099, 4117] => 1.06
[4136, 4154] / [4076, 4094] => 0.95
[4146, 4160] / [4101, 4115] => 1.08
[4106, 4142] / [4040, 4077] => 1.02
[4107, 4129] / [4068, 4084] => 1.00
